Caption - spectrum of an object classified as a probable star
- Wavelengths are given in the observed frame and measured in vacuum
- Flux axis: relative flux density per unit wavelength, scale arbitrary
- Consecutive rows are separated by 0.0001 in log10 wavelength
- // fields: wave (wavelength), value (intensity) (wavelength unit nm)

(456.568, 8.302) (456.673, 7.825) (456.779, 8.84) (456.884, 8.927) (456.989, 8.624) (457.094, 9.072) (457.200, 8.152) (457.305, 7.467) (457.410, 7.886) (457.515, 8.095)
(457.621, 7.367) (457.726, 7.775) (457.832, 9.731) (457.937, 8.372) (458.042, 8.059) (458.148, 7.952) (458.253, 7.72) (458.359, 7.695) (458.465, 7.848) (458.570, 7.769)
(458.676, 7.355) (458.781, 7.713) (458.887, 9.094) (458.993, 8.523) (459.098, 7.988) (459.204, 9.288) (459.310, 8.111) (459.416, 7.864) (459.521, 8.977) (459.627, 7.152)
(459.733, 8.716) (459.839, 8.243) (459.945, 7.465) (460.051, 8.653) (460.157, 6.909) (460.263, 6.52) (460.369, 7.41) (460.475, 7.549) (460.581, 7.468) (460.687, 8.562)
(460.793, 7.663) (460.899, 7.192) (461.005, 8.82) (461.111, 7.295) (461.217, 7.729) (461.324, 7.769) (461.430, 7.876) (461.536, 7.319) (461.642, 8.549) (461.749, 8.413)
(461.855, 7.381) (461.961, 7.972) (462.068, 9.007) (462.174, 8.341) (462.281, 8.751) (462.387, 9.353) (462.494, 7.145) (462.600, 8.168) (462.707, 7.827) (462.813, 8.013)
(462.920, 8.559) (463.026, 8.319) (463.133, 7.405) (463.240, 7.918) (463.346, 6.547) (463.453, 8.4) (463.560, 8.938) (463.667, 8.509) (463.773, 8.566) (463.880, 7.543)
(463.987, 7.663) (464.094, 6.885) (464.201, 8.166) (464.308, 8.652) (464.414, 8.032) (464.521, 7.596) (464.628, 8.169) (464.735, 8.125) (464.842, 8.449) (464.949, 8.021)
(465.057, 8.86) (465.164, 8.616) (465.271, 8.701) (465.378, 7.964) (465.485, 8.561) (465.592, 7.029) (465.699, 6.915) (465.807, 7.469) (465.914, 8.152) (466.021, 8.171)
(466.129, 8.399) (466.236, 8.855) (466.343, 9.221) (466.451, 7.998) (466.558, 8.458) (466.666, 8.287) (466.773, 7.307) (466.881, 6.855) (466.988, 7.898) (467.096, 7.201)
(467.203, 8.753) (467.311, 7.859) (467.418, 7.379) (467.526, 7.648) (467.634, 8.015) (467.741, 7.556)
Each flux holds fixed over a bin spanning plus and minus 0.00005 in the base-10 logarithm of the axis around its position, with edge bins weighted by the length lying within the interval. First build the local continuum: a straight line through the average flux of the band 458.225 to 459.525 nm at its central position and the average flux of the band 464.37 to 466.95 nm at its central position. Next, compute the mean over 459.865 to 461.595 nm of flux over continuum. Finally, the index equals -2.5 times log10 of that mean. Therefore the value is 0.06 mag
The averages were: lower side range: 8.13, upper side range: 8.09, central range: 7.65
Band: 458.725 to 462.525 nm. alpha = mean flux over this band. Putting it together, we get 8.03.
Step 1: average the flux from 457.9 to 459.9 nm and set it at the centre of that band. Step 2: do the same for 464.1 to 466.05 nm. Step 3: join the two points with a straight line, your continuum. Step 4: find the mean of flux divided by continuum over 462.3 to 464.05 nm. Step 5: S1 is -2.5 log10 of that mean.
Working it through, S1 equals 0.00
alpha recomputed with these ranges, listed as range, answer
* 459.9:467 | 7.99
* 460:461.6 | 7.66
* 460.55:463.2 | 8.04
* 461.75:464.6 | 8.07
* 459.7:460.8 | 7.73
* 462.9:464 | 8.03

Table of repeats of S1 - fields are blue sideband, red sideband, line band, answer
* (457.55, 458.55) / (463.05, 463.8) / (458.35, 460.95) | 0.018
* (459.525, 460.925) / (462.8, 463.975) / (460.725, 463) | -0.024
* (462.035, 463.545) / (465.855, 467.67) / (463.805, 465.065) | 0.014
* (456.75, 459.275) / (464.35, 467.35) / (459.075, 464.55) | 0.022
